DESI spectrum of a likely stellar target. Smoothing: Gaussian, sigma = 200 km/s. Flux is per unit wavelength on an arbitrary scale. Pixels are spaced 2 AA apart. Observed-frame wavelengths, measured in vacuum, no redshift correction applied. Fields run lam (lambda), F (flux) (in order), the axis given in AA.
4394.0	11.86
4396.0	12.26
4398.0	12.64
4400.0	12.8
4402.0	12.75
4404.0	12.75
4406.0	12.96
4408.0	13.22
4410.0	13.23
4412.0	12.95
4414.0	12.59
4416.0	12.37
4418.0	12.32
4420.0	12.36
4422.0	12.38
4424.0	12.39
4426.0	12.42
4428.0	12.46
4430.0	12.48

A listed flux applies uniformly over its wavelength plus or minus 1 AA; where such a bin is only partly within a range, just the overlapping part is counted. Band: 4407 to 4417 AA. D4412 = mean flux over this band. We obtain 12.9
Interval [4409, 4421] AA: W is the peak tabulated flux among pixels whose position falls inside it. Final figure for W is 13.23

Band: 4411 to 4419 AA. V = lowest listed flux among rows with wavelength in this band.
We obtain 12.32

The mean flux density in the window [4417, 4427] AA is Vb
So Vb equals 12.4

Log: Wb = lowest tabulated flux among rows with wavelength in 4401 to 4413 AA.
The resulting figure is 12.75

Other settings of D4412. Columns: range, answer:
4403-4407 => 12.9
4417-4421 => 12.3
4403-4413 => 13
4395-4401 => 12.6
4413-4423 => 12.4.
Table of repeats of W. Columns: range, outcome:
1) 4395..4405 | 12.8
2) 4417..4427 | 12.42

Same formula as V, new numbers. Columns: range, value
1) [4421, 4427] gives 12.38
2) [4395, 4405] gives 12.26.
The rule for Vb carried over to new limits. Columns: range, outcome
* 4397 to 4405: 12.7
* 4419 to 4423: 12.4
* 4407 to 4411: 13.2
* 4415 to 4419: 12.3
